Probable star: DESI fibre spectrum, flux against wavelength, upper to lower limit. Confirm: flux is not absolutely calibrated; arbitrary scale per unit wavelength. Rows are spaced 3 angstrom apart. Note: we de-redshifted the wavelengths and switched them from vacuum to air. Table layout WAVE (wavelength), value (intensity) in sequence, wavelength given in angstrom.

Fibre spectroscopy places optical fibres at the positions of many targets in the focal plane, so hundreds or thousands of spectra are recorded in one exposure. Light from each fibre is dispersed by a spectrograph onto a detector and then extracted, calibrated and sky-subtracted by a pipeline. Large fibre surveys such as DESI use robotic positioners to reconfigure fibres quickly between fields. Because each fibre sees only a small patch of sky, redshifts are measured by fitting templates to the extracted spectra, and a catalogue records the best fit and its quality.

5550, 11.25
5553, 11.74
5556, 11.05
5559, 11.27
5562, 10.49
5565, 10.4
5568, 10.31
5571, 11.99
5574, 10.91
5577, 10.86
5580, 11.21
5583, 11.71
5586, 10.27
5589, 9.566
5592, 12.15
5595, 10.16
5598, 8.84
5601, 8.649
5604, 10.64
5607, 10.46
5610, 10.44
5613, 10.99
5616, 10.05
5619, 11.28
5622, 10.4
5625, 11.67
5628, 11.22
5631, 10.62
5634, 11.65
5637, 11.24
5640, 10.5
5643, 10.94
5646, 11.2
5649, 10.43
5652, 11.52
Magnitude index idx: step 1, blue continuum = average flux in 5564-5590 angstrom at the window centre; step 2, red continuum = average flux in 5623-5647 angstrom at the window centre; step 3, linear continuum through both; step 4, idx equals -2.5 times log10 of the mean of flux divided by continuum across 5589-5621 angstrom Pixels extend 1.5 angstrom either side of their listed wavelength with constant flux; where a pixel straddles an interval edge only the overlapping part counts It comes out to 0.065 mag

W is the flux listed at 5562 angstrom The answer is 10.49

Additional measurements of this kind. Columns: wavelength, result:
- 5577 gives 10.86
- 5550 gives 11.25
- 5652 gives 11.52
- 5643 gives 10.94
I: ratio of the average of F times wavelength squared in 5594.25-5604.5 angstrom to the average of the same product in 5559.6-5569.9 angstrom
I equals 0.9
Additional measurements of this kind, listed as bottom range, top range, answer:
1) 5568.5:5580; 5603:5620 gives 0.96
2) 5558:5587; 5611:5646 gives 1.02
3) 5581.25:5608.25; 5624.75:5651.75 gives 1.09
